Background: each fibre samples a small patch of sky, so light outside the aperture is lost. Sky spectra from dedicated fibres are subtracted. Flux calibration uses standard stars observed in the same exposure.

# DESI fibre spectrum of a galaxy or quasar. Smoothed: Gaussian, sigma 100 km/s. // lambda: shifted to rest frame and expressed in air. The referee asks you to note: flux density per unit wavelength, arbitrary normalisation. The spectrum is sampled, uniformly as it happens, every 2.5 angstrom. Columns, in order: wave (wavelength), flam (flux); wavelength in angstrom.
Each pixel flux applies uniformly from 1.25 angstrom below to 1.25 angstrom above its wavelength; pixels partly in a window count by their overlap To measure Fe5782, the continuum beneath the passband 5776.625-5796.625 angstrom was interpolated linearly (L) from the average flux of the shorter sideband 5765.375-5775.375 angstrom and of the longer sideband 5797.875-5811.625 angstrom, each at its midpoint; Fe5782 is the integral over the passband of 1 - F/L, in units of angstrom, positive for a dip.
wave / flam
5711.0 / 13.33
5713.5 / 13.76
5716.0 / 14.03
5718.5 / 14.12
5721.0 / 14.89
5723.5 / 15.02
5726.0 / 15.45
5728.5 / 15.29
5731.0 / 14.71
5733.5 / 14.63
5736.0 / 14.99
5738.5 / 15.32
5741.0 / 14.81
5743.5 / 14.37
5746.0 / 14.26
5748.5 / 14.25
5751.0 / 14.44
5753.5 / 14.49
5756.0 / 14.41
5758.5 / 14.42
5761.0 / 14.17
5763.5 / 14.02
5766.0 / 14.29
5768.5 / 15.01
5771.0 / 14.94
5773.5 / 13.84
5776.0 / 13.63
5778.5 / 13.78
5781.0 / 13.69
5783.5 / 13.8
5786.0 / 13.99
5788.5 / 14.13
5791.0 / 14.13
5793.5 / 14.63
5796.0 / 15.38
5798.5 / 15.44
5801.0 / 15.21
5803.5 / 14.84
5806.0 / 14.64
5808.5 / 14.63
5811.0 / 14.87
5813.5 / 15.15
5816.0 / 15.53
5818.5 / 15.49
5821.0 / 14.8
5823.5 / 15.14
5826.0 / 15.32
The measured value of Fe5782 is 0.8 angstrom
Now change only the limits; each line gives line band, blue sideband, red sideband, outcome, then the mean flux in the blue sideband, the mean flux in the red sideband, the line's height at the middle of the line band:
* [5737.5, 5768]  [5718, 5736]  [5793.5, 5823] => 1.1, 14.9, 15.1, 15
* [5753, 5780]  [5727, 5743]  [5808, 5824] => 1.3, 14.9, 15.1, 15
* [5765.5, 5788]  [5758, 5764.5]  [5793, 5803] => 0.8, 14.2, 15.2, 14.6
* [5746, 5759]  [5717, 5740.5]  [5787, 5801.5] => 0.4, 14.9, 14.8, 14.9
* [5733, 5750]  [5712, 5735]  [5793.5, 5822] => 0.1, 14.6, 15.1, 14.7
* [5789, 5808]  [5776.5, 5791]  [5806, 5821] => -0.5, 13.9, 15.1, 14.5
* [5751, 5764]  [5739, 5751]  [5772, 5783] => -0.1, 14.5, 13.8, 14.2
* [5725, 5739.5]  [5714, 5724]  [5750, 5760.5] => -0.6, 14.4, 14.4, 14.4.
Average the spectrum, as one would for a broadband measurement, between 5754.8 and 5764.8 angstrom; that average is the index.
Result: 14.3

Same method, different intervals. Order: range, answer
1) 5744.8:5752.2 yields 14.3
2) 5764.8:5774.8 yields 14.5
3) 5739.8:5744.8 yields 14.6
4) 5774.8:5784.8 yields 13.7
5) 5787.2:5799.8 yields 14.7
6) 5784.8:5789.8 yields 14.1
